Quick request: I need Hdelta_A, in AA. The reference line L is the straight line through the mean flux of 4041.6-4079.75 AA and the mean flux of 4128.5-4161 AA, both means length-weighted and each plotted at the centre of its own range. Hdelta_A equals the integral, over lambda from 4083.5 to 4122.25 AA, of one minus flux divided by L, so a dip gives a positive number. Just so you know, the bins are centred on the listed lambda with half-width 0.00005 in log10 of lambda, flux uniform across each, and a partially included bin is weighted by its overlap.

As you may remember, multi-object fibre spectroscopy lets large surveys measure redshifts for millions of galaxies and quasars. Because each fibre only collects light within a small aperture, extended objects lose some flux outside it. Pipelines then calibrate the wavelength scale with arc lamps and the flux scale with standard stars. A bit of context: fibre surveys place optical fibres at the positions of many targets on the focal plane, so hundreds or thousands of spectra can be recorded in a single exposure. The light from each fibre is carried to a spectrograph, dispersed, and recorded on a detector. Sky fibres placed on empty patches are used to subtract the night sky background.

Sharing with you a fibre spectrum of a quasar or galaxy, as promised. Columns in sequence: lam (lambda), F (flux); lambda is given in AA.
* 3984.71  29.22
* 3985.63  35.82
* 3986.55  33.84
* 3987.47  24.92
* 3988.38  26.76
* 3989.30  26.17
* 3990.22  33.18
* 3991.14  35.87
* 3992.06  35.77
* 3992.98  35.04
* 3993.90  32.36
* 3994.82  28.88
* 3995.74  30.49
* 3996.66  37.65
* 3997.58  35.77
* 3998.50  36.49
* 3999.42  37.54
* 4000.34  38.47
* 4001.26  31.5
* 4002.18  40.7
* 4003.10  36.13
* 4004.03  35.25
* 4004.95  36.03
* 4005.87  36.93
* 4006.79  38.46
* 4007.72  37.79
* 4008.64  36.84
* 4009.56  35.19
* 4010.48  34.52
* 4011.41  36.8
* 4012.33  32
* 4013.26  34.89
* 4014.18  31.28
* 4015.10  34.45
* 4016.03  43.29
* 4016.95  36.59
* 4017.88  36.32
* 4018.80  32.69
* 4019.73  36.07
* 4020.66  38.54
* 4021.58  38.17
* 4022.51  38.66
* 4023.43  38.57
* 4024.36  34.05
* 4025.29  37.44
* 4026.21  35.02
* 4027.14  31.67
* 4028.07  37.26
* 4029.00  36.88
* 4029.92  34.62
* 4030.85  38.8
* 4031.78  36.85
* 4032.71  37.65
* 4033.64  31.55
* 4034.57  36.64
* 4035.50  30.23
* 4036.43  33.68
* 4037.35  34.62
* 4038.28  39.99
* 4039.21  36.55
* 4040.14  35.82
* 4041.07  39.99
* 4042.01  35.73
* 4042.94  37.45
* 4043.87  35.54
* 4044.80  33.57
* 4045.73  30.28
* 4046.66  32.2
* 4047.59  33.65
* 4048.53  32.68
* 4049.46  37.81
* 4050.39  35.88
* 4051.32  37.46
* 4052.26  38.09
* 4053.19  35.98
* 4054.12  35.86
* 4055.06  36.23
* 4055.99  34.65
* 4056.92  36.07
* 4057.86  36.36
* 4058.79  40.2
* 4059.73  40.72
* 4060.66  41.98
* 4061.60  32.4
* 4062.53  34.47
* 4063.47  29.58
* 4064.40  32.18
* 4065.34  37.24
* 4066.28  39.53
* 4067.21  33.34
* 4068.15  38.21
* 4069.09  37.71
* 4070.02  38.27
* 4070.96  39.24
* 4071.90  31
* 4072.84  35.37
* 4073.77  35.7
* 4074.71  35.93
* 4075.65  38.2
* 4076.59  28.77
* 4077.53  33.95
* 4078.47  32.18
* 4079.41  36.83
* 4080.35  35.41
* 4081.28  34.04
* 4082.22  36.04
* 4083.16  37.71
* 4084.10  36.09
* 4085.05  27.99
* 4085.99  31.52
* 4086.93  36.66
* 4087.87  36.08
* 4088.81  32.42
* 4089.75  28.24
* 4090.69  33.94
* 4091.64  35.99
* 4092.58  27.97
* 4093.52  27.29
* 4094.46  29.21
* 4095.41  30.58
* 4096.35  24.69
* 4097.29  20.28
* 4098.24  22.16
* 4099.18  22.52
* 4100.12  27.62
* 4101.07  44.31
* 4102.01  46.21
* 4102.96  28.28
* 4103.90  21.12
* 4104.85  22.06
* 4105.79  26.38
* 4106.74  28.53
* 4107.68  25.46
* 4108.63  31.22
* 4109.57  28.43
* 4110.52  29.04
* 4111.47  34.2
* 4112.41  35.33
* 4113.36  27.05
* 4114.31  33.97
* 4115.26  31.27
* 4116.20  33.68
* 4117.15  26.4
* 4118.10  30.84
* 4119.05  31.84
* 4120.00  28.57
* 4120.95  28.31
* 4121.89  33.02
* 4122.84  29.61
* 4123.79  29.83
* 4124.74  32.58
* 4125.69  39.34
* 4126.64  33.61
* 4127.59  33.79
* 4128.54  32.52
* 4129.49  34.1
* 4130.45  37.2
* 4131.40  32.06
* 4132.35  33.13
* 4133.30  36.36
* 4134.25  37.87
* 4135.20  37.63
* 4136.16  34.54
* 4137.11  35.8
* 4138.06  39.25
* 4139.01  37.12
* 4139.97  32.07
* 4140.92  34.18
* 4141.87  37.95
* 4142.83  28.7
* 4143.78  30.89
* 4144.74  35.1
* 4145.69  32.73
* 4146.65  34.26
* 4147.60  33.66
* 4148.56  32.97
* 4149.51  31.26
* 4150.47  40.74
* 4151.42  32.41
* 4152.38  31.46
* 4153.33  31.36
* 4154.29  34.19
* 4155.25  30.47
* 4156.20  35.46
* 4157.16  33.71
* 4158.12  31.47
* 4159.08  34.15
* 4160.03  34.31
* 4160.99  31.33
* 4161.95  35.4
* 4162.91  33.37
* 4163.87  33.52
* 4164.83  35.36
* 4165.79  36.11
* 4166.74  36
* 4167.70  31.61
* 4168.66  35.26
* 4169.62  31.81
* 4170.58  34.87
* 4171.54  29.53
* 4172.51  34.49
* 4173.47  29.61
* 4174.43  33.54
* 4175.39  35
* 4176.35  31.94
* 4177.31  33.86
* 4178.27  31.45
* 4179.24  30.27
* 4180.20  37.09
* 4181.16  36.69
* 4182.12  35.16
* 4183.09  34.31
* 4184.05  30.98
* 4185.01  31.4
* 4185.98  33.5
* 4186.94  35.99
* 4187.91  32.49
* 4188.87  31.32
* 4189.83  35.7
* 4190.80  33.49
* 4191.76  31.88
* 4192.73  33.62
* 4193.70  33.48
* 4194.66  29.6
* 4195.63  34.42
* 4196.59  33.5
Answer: 5.2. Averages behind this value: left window 35.6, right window 34.1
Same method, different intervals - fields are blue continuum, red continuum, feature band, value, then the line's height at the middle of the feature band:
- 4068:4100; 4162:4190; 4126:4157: -1.03 AA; 33.1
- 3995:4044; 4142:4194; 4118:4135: 0.48 AA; 34.1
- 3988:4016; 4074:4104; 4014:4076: -4.78 AA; 33.4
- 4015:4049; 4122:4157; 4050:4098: 1.15 AA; 35.1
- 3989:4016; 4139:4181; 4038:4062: -1.15 AA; 34.6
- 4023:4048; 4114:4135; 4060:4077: -0.57 AA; 34.4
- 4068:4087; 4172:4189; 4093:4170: 4.20 AA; 34.1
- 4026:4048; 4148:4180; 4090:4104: 1.90 AA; 34.3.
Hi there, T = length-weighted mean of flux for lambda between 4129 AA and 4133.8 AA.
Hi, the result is 34.6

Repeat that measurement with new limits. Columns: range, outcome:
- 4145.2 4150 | 33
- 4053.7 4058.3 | 35.8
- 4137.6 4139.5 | 38.1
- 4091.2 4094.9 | 30.1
